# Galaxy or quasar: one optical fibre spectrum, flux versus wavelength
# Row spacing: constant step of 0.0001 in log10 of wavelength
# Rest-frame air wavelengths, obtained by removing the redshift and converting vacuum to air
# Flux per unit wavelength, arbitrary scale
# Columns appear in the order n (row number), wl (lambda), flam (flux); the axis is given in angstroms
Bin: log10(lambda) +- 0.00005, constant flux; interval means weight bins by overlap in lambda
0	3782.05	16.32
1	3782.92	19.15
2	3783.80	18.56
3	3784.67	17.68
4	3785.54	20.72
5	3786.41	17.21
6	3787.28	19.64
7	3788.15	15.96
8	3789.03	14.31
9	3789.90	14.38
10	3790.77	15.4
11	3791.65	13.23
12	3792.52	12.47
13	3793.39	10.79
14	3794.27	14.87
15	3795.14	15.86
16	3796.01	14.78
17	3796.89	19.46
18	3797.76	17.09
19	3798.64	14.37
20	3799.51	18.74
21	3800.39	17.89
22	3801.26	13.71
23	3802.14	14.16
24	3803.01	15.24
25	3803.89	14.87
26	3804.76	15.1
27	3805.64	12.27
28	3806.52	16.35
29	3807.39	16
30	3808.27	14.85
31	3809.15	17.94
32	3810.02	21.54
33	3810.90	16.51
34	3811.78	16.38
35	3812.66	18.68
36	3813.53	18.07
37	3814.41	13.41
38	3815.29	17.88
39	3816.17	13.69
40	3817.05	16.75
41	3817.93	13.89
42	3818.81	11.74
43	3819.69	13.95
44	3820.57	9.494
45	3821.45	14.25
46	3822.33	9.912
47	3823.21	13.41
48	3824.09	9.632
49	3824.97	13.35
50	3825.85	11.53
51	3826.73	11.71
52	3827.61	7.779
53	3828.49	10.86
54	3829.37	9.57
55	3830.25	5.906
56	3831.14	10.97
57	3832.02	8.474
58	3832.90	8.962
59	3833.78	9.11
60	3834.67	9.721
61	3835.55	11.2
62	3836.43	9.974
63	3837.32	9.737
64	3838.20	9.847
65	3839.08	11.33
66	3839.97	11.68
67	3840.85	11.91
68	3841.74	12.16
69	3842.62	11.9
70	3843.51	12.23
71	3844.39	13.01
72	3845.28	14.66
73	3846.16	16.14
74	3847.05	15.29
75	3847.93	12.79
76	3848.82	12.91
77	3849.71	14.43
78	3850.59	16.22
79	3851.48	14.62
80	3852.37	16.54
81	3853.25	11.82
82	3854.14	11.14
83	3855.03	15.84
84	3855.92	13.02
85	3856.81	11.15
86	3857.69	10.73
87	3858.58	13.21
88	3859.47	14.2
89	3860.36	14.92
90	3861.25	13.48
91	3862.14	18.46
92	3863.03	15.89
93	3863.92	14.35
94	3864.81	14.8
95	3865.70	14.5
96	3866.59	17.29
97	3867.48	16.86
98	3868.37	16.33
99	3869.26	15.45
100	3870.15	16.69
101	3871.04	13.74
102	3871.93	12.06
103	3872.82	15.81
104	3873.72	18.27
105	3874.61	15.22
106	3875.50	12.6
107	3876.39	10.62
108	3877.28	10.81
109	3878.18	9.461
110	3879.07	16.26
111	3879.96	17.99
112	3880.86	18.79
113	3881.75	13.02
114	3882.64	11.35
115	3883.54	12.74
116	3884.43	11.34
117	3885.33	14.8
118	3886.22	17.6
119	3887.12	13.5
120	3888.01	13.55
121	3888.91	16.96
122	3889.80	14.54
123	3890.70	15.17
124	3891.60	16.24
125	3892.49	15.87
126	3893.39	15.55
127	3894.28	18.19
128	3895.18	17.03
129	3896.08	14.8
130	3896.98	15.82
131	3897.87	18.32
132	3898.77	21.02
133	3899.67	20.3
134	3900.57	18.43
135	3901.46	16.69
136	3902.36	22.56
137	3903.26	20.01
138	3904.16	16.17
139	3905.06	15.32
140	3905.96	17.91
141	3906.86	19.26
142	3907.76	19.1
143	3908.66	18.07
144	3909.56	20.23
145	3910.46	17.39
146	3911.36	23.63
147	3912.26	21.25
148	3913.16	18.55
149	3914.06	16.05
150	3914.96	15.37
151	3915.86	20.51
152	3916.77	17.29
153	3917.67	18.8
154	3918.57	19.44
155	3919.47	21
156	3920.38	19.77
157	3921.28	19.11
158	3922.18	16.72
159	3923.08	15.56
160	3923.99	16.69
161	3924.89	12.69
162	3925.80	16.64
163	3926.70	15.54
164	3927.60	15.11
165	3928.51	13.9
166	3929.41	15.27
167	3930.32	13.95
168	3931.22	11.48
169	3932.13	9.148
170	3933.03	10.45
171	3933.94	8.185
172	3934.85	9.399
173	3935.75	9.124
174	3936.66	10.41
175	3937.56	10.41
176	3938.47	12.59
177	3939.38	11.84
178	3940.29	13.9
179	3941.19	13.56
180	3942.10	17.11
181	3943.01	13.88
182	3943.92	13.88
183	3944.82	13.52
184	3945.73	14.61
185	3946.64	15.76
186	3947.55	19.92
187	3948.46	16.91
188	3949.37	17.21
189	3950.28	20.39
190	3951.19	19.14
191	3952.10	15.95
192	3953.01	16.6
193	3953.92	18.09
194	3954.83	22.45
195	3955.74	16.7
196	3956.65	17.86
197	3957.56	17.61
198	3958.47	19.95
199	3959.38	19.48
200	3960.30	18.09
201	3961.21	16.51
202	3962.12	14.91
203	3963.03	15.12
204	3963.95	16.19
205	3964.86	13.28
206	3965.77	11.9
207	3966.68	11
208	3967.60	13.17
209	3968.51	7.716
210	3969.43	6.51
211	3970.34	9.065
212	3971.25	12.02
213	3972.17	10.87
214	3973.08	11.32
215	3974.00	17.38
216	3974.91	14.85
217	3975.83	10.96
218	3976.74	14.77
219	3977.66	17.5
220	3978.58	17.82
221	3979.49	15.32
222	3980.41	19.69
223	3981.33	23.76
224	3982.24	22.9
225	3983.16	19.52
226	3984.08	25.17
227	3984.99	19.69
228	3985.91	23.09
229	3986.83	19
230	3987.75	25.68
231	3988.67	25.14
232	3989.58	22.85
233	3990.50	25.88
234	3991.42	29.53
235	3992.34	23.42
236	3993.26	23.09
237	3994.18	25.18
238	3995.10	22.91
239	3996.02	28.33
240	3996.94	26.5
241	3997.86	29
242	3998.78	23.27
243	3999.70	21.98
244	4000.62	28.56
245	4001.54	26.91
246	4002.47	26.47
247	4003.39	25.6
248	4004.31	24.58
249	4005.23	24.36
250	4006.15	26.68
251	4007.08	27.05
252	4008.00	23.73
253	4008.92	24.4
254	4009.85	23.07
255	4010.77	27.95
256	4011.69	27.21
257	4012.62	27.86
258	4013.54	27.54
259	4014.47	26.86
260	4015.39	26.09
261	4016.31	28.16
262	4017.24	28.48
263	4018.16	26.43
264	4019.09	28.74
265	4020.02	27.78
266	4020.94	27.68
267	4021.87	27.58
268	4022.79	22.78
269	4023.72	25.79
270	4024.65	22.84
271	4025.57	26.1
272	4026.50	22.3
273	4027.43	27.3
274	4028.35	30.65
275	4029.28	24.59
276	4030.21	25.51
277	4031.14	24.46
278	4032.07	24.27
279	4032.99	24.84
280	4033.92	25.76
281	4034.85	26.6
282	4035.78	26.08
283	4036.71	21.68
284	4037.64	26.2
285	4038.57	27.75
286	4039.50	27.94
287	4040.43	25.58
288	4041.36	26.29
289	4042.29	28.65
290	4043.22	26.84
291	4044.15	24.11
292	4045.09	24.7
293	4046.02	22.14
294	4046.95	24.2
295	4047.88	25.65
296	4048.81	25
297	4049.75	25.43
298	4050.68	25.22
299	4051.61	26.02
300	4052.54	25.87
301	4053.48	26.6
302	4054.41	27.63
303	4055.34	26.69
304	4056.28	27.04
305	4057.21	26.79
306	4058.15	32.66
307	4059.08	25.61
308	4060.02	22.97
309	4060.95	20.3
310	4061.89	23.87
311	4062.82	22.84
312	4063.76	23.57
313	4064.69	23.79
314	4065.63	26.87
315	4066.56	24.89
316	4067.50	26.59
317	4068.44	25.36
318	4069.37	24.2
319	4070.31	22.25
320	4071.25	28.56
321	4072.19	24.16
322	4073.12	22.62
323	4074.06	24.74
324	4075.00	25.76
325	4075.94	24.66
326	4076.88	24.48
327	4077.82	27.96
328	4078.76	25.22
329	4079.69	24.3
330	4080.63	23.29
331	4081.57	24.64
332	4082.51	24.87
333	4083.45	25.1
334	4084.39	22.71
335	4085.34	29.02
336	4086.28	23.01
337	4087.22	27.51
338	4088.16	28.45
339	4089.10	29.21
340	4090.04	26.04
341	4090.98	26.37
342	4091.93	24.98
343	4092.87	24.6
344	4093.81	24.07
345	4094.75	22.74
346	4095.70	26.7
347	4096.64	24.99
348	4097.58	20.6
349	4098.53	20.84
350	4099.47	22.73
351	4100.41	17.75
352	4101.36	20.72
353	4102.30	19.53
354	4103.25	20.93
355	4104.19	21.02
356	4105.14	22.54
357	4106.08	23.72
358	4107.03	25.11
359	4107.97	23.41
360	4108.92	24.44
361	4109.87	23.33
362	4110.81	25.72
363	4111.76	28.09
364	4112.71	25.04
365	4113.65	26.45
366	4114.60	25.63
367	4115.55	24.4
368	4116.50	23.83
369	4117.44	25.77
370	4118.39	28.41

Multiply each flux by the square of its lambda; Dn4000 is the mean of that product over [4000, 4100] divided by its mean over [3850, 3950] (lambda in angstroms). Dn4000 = 1.78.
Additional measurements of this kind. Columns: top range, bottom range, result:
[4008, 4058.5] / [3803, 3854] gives 2.22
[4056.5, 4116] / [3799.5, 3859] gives 2.12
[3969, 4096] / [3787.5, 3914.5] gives 1.82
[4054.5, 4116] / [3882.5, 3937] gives 1.66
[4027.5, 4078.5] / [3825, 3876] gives 2.17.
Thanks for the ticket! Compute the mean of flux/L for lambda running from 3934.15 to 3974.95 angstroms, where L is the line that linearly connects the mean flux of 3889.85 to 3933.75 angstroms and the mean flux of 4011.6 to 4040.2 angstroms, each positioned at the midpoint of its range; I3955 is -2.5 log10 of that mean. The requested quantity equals 0.37 mag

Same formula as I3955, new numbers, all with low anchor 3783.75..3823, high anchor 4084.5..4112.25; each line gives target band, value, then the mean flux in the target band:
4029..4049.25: -0.14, 25.4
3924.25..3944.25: 0.46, 12.7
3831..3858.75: 0.34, 12.3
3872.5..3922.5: 0.09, 16.8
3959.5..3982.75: 0.36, 14.6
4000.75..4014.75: -0.21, 26.1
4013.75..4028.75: -0.22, 26.6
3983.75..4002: -0.18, 24.8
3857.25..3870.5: 0.14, 15.1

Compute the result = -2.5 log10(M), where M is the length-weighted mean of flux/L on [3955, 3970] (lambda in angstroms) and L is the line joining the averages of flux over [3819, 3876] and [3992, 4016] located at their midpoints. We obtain 0.44 mag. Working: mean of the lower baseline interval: 12.9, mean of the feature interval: 14.8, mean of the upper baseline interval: 25.7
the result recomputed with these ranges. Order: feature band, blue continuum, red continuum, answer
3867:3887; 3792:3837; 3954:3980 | -0.03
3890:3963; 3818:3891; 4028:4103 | 0.04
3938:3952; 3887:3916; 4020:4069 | 0.28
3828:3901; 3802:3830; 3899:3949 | 0.08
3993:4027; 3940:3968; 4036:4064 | -0.20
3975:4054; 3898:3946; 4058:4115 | -0.19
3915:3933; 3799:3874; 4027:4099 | 0.13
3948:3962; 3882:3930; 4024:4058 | 0.12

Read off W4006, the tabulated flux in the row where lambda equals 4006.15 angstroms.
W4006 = 26.68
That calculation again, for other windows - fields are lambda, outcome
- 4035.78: 26.08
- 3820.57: 9.494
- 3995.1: 22.91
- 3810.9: 16.51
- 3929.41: 15.27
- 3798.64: 14.37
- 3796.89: 19.46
